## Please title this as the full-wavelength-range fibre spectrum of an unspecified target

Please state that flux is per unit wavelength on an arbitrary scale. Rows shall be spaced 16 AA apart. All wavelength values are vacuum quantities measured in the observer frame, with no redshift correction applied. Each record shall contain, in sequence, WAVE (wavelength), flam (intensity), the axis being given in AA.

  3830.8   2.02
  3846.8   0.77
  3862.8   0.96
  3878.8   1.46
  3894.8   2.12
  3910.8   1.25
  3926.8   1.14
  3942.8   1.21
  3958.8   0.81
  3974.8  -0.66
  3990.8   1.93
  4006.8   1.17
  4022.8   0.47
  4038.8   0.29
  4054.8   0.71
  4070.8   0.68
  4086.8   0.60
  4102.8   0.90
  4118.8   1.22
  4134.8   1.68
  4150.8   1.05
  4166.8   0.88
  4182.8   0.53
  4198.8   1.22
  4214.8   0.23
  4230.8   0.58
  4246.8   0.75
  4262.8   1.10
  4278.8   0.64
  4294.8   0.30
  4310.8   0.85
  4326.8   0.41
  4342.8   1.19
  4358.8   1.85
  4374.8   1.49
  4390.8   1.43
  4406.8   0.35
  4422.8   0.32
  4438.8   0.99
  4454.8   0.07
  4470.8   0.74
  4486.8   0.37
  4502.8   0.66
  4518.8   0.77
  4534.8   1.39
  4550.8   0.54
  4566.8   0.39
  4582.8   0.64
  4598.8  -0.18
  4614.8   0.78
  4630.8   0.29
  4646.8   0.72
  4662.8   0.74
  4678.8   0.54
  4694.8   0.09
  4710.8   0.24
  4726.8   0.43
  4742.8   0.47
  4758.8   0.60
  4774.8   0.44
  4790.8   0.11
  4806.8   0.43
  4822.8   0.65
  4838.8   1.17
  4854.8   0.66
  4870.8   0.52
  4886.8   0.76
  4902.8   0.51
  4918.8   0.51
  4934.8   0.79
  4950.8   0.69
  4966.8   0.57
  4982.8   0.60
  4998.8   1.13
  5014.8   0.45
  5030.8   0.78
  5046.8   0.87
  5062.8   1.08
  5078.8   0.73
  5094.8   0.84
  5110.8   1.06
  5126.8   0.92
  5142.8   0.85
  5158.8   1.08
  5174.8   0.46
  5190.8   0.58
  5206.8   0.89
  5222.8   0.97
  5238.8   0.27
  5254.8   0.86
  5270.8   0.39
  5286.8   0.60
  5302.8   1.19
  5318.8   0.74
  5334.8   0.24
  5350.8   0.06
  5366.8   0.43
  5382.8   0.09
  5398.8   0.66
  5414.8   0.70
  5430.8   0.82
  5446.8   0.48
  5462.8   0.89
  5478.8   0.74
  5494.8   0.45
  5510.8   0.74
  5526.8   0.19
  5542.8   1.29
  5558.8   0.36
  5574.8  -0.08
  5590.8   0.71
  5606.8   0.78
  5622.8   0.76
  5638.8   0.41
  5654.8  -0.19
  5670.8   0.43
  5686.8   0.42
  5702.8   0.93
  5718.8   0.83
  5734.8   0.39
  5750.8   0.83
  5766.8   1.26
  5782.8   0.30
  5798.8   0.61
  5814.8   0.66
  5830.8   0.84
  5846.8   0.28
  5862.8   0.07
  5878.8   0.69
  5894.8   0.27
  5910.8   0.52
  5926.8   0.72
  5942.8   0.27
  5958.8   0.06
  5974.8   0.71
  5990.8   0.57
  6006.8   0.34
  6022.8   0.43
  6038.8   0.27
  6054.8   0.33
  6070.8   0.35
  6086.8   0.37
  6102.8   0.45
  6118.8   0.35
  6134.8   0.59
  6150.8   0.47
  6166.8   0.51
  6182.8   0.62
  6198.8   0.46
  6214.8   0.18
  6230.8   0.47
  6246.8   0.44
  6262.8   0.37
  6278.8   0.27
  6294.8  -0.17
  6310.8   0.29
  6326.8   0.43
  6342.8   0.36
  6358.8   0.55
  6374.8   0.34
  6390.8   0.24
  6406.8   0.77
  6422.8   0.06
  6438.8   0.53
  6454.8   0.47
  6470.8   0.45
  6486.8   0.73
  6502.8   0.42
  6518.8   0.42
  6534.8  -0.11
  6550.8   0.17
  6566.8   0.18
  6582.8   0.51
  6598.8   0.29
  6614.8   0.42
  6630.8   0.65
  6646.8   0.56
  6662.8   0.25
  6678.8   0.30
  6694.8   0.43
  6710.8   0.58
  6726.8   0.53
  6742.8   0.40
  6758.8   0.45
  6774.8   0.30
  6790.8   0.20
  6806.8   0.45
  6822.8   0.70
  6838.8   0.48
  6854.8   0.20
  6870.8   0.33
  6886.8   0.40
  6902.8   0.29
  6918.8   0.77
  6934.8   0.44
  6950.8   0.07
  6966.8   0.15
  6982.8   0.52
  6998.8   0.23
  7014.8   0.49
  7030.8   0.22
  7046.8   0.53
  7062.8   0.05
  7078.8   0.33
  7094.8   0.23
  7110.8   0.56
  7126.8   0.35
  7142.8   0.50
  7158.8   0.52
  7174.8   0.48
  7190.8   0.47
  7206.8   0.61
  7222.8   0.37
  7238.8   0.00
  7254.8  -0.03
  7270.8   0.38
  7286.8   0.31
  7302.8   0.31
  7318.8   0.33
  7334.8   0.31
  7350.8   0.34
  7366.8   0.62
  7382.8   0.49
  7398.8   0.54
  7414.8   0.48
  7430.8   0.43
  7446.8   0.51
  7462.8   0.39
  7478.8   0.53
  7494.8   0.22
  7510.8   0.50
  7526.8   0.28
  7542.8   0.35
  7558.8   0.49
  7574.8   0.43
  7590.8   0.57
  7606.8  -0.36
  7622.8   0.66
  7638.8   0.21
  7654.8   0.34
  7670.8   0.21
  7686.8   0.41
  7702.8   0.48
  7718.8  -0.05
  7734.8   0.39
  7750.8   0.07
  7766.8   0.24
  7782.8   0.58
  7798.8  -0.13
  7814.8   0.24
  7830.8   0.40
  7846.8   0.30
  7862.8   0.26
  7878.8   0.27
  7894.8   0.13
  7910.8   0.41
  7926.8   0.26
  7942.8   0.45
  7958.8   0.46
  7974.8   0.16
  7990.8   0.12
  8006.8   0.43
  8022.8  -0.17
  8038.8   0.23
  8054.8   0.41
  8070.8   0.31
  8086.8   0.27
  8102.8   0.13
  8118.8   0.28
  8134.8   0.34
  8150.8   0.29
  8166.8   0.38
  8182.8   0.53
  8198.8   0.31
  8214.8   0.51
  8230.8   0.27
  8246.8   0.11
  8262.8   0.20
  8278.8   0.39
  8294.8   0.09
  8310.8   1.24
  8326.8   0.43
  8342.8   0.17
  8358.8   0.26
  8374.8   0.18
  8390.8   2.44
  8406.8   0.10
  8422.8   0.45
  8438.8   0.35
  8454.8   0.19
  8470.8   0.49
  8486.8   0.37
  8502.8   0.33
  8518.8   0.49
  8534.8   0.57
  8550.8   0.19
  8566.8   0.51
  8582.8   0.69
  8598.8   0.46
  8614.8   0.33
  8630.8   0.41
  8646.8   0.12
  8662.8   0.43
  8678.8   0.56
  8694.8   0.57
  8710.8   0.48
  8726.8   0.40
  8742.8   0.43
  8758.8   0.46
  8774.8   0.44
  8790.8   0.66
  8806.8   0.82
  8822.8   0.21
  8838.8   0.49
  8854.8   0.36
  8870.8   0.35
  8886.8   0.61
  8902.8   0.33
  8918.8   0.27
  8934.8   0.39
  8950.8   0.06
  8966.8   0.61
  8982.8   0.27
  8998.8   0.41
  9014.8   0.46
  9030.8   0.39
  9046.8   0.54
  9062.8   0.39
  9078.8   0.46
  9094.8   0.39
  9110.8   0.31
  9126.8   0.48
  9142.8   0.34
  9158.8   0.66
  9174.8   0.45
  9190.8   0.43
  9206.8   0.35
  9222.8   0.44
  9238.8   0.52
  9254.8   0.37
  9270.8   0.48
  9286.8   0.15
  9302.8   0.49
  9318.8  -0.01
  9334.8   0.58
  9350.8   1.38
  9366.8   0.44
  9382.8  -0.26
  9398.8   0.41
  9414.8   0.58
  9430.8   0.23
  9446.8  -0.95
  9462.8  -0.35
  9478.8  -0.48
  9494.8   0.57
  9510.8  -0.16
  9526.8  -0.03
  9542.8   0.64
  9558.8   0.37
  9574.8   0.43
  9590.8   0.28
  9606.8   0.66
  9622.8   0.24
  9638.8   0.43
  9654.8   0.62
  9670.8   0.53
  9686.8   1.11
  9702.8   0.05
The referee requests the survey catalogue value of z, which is 1.250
